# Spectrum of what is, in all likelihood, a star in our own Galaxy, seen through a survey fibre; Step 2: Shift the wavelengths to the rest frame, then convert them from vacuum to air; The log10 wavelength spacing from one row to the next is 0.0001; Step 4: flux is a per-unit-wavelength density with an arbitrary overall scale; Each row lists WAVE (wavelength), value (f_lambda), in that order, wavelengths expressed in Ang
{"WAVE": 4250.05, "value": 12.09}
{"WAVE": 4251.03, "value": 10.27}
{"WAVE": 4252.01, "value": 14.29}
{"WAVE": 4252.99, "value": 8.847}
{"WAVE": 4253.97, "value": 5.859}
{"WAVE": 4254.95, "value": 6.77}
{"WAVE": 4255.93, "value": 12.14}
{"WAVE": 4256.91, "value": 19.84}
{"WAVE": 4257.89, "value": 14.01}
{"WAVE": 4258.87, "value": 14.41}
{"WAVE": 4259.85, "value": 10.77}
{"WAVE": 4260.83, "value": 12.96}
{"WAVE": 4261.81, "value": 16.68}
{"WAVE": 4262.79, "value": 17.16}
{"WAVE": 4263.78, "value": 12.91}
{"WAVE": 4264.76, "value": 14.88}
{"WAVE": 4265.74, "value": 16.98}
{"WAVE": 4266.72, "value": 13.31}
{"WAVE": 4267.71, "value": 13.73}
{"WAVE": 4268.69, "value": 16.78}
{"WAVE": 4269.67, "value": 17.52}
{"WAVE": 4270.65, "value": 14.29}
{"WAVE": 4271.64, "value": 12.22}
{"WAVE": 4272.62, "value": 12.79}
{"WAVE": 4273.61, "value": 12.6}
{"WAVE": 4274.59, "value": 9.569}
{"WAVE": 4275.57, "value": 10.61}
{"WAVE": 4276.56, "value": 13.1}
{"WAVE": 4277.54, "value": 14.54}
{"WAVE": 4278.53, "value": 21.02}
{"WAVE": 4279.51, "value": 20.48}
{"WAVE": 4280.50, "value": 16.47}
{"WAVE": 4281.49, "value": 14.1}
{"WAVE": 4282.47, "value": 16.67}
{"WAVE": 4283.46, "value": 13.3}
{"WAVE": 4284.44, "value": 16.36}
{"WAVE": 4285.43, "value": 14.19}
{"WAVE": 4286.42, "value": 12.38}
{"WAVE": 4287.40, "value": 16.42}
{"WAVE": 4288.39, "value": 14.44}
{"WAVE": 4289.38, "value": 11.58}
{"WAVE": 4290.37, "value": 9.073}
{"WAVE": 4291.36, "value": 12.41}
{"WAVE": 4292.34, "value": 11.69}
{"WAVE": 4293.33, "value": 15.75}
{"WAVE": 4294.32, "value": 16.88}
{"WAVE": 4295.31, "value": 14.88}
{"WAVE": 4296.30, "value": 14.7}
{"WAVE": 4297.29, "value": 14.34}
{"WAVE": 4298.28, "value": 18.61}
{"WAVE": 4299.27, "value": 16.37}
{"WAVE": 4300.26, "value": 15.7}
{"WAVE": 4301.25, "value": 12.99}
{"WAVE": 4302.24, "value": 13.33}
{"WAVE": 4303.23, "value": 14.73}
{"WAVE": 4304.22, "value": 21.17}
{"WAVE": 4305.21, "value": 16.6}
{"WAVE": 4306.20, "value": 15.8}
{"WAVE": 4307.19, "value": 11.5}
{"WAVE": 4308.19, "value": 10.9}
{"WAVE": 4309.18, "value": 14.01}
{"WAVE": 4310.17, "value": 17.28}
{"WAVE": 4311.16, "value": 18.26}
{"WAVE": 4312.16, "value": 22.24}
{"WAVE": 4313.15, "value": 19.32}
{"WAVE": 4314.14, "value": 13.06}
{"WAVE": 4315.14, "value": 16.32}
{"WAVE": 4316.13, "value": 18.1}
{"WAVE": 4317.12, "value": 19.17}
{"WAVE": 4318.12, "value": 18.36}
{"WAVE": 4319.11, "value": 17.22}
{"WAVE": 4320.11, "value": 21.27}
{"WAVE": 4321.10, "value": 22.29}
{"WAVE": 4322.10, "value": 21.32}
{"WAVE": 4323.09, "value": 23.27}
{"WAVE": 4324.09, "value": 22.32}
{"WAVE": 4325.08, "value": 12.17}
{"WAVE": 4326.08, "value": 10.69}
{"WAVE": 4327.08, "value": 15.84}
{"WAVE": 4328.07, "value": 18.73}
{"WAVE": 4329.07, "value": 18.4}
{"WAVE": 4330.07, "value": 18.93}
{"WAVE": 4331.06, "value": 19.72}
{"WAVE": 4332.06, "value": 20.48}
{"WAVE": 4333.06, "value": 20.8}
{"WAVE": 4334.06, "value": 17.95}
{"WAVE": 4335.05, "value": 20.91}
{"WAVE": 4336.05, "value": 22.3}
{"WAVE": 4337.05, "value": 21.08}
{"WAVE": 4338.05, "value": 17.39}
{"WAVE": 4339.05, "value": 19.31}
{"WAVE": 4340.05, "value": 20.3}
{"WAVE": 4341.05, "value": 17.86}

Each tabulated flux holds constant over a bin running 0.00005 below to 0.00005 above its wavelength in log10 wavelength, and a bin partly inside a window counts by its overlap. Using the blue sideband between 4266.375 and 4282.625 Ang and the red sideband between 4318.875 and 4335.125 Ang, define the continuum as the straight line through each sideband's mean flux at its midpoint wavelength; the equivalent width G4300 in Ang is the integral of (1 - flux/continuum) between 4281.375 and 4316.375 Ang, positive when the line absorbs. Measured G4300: 3.19 Ang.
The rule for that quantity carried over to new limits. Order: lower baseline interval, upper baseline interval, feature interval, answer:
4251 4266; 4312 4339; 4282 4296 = 1.50 Ang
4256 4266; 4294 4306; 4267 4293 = 2.00 Ang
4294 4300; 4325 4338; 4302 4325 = -0.67 Ang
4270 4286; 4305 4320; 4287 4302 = 1.16 Ang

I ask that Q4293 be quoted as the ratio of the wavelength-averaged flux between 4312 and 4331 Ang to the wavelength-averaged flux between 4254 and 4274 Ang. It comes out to 1.31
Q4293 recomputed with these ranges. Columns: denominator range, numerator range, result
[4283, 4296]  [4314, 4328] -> 1.31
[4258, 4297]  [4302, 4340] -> 1.25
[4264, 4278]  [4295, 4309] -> 1.10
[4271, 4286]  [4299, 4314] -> 1.10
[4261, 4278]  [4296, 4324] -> 1.22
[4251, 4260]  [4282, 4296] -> 1.18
